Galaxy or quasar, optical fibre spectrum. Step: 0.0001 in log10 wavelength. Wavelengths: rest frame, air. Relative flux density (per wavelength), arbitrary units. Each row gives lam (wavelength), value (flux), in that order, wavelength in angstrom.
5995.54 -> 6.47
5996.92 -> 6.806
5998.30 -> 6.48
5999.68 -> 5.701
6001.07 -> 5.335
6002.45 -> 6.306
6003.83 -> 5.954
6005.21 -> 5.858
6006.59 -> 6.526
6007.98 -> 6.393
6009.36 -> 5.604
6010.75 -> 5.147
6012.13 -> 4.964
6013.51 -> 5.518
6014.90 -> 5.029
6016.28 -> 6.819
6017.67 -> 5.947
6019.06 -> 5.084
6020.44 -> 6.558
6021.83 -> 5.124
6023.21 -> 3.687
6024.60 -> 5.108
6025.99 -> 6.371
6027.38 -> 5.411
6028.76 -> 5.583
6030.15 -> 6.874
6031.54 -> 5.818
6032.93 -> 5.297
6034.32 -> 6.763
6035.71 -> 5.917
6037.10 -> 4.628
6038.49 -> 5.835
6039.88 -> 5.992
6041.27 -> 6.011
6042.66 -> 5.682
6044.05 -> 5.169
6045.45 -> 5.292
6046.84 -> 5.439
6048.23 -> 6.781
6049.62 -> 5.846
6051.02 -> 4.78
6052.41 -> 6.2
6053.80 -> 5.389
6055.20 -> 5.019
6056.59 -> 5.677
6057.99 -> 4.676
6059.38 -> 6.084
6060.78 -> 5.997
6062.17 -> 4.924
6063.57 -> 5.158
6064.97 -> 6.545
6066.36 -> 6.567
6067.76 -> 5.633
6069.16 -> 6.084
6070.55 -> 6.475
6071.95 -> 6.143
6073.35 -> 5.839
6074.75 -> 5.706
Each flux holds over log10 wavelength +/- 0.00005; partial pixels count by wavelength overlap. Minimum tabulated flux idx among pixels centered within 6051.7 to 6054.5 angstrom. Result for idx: 5.389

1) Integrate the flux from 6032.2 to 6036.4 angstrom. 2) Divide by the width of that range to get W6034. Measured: 5.99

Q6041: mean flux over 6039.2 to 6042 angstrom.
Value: 6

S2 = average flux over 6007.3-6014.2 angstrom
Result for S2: 5.53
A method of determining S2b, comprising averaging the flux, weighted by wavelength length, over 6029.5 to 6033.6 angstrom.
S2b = 5.99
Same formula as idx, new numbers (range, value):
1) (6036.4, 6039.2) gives 4.628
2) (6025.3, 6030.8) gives 5.411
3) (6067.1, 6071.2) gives 5.633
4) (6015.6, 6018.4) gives 5.947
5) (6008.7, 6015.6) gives 4.964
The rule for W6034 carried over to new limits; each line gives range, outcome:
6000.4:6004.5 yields 5.87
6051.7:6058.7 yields 5.4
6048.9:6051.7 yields 5.32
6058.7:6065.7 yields 5.75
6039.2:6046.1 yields 5.63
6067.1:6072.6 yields 6.09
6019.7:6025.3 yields 5.12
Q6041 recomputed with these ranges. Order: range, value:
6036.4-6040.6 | 5.49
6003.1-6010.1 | 6.06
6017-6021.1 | 5.86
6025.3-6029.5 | 5.8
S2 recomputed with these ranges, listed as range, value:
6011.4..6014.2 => 5.26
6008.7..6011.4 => 5.36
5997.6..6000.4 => 6.07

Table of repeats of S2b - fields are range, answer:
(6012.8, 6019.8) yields 5.69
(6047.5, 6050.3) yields 6.32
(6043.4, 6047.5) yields 5.29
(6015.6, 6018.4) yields 6.35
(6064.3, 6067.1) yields 6.55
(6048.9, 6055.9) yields 5.45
